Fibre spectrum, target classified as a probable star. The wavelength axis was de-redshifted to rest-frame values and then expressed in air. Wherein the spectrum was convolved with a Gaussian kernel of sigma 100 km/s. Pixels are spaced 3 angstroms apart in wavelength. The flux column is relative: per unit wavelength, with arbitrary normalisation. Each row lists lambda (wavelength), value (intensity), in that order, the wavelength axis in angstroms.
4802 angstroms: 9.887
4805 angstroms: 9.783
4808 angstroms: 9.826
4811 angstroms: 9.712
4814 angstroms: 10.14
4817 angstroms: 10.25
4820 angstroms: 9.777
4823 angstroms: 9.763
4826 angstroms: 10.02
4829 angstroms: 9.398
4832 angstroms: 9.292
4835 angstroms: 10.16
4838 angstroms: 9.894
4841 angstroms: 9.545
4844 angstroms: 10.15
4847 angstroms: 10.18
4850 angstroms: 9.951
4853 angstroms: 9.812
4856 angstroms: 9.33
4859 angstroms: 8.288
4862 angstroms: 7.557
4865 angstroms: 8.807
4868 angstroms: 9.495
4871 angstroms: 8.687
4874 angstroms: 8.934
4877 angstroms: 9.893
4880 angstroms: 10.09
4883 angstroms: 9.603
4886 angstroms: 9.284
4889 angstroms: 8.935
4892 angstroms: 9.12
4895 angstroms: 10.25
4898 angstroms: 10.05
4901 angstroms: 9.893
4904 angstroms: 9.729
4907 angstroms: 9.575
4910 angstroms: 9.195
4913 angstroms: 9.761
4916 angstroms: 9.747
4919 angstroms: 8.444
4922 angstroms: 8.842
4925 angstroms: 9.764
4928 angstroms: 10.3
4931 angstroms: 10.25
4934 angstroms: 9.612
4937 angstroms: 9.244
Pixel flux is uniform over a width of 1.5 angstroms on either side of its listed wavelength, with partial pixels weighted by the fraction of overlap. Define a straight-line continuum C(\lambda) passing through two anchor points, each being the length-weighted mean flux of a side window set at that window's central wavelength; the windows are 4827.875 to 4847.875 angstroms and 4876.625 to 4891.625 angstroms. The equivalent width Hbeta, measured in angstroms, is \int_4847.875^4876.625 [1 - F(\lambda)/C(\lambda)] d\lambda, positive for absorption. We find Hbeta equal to 1.8 angstroms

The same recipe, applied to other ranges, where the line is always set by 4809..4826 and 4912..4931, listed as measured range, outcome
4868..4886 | 0.50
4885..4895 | 0.39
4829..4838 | 0.16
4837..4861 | 0.53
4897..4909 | -0.22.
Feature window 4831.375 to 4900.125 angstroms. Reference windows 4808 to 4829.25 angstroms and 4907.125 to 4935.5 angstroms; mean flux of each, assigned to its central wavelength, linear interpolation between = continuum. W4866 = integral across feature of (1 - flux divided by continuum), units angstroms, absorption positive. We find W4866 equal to 1.97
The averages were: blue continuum 9.89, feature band 9.45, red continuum 9.55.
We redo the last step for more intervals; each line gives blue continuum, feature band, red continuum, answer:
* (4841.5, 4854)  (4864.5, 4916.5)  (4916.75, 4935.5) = 1.3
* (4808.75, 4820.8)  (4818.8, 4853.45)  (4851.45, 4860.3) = -1.0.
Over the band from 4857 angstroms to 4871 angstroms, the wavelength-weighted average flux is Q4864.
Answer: 8.58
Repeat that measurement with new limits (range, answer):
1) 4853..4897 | 9.19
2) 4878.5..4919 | 9.59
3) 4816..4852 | 9.86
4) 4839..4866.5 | 9.3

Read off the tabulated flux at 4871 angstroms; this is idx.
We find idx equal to 8.687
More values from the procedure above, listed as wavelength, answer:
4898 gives 10.05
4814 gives 10.14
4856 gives 9.33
